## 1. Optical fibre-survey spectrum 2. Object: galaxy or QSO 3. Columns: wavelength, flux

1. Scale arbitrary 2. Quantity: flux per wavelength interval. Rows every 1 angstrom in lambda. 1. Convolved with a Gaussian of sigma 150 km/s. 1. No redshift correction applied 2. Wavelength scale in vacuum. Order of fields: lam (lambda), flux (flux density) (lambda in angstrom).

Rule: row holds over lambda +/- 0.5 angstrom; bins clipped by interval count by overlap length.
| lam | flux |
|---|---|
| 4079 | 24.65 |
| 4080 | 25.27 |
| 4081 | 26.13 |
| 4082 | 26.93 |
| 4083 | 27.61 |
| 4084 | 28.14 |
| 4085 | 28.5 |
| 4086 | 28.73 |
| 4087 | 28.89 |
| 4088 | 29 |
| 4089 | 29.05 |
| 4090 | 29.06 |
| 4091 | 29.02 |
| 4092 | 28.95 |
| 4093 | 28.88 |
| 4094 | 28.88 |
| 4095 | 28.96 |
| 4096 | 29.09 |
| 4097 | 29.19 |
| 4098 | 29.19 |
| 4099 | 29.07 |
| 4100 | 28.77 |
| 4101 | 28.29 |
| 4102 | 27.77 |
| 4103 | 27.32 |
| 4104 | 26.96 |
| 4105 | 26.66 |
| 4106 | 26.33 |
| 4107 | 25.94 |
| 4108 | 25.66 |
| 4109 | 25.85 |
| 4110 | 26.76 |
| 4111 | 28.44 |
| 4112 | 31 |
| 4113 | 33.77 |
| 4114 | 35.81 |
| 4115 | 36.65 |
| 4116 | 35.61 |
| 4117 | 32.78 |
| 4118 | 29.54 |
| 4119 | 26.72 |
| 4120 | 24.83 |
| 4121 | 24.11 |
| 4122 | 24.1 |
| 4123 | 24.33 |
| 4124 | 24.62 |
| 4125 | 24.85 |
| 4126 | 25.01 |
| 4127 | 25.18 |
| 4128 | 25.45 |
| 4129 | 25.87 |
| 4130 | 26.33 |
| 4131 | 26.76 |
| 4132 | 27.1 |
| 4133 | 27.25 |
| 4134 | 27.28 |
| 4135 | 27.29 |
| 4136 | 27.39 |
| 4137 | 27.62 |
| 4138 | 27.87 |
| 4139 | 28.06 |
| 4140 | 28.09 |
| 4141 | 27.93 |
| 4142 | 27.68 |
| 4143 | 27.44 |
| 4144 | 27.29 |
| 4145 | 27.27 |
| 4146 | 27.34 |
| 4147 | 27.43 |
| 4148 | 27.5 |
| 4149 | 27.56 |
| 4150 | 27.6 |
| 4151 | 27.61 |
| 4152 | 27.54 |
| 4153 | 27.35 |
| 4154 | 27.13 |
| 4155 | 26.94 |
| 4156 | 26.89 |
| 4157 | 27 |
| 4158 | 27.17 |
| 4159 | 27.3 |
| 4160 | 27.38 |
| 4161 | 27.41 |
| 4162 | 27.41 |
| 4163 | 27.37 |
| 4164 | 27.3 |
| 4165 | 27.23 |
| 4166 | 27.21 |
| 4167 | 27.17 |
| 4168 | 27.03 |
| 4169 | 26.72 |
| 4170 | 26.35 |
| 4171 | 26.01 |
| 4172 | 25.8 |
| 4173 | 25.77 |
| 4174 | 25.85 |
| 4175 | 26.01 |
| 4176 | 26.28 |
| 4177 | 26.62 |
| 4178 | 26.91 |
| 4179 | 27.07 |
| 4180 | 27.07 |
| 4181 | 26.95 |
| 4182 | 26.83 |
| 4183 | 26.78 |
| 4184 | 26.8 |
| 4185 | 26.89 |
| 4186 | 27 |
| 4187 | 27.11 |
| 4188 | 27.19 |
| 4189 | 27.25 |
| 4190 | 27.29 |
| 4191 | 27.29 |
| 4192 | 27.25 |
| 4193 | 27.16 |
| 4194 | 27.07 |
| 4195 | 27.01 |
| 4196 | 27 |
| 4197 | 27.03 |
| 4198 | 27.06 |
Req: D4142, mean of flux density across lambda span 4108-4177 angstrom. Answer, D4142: 27.4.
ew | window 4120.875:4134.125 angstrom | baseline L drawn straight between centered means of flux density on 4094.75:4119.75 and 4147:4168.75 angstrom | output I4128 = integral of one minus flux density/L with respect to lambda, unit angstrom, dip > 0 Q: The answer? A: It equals 1.34 angstrom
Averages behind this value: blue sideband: 29.2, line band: 25.6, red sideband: 27.3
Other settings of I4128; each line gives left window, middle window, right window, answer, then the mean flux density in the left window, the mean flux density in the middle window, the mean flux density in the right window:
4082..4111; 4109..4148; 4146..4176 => -0.41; 28.1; 27.8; 27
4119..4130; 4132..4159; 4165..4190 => -1.86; 25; 27.4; 26.7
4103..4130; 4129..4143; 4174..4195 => 0.07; 27.8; 27.4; 26.9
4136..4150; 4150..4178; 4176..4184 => 0.29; 27.6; 26.9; 26.8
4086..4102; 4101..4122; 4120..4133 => -1.42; 28.9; 28.8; 25.4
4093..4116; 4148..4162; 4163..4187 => 0.03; 29.1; 27.3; 26.7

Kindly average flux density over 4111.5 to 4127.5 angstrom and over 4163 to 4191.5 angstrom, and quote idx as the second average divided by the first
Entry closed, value 0.93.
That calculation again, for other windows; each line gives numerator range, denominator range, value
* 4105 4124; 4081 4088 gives 1.02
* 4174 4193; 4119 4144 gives 1.02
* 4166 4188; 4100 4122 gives 0.93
